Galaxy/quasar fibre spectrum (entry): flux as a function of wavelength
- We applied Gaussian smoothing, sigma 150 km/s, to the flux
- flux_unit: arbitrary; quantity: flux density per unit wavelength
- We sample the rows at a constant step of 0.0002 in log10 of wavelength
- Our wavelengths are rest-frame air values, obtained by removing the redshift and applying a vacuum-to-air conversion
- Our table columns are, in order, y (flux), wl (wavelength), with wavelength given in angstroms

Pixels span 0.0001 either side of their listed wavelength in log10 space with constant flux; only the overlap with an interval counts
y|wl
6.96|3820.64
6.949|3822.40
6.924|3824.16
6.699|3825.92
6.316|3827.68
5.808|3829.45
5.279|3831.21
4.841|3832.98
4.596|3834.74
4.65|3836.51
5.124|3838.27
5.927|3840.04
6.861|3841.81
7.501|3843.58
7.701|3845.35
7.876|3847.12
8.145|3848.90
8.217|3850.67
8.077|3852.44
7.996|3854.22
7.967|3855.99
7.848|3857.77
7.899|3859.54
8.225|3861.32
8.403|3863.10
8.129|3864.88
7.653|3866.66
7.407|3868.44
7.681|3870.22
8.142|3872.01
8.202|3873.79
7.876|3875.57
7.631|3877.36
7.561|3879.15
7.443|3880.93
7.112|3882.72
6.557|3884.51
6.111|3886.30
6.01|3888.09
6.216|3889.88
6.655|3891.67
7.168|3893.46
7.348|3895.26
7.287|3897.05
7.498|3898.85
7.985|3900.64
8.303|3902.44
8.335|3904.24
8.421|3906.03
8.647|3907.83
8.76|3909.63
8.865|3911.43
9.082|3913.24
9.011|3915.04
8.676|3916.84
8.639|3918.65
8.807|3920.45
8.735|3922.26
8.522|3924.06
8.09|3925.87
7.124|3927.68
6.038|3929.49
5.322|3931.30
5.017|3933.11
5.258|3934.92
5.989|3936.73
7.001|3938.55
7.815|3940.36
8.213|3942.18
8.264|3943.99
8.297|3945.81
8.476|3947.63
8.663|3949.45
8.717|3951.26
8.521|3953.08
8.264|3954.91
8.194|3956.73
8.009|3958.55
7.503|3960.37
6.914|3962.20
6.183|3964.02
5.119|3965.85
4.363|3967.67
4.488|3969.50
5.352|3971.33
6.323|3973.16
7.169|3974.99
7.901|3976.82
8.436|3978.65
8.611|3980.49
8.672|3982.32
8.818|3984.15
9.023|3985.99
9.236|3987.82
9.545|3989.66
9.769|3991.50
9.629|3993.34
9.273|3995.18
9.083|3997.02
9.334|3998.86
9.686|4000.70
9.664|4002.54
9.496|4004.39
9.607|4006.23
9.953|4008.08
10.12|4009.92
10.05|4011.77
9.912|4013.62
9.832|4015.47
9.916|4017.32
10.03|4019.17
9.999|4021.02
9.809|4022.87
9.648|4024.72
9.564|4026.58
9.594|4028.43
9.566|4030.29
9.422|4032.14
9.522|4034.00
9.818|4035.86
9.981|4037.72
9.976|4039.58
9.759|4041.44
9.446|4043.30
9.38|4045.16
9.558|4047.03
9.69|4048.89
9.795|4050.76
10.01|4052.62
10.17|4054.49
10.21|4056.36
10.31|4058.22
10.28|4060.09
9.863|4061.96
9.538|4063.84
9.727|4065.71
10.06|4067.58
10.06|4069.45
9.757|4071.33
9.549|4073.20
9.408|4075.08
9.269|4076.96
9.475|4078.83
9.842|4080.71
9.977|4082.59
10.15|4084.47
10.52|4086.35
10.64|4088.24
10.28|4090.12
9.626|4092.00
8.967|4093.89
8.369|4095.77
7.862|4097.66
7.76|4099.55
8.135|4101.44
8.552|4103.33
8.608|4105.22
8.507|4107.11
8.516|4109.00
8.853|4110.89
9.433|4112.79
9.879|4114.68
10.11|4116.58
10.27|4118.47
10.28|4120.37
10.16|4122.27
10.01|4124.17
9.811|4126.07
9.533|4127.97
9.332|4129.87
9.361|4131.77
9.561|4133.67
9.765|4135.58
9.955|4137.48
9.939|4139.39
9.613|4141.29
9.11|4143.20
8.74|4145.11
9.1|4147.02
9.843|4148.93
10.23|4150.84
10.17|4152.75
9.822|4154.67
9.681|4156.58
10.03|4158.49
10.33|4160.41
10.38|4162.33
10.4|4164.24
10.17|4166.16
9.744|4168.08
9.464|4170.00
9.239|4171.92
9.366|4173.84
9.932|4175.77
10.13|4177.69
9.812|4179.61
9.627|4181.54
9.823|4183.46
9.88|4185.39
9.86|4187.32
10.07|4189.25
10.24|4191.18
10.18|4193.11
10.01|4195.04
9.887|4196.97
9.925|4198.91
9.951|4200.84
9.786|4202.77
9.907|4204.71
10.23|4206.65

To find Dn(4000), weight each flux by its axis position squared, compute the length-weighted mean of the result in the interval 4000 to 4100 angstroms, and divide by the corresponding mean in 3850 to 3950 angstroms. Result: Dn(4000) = 1.36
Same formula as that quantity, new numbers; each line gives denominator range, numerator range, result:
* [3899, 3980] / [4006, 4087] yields 1.37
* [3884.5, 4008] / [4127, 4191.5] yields 1.38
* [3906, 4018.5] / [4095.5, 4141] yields 1.23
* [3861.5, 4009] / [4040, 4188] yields 1.34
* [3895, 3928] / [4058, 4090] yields 1.28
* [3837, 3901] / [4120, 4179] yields 1.52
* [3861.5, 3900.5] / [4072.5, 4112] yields 1.39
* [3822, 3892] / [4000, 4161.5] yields 1.53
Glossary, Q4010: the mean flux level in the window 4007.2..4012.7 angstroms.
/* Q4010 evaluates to 10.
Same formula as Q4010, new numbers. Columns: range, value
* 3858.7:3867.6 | 8.06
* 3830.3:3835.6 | 4.92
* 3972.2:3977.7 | 7.11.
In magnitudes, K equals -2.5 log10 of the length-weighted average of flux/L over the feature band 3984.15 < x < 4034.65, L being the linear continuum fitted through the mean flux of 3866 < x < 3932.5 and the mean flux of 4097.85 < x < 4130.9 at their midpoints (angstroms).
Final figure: -0.14 mag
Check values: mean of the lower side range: 7.69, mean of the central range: 9.63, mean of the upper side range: 9.25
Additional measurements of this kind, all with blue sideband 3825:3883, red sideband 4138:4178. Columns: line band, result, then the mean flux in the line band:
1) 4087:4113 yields 0.05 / 8.86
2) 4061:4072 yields -0.10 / 9.83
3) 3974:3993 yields -0.06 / 8.74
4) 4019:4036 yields -0.12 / 9.68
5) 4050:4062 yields -0.14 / 10.1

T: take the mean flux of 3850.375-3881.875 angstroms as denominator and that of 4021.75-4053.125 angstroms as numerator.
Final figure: 1.22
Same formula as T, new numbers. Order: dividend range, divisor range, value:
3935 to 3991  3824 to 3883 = 1.06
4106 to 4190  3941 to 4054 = 1.10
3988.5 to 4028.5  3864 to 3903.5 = 1.32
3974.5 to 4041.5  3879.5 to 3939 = 1.27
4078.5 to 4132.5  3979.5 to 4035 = 0.99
